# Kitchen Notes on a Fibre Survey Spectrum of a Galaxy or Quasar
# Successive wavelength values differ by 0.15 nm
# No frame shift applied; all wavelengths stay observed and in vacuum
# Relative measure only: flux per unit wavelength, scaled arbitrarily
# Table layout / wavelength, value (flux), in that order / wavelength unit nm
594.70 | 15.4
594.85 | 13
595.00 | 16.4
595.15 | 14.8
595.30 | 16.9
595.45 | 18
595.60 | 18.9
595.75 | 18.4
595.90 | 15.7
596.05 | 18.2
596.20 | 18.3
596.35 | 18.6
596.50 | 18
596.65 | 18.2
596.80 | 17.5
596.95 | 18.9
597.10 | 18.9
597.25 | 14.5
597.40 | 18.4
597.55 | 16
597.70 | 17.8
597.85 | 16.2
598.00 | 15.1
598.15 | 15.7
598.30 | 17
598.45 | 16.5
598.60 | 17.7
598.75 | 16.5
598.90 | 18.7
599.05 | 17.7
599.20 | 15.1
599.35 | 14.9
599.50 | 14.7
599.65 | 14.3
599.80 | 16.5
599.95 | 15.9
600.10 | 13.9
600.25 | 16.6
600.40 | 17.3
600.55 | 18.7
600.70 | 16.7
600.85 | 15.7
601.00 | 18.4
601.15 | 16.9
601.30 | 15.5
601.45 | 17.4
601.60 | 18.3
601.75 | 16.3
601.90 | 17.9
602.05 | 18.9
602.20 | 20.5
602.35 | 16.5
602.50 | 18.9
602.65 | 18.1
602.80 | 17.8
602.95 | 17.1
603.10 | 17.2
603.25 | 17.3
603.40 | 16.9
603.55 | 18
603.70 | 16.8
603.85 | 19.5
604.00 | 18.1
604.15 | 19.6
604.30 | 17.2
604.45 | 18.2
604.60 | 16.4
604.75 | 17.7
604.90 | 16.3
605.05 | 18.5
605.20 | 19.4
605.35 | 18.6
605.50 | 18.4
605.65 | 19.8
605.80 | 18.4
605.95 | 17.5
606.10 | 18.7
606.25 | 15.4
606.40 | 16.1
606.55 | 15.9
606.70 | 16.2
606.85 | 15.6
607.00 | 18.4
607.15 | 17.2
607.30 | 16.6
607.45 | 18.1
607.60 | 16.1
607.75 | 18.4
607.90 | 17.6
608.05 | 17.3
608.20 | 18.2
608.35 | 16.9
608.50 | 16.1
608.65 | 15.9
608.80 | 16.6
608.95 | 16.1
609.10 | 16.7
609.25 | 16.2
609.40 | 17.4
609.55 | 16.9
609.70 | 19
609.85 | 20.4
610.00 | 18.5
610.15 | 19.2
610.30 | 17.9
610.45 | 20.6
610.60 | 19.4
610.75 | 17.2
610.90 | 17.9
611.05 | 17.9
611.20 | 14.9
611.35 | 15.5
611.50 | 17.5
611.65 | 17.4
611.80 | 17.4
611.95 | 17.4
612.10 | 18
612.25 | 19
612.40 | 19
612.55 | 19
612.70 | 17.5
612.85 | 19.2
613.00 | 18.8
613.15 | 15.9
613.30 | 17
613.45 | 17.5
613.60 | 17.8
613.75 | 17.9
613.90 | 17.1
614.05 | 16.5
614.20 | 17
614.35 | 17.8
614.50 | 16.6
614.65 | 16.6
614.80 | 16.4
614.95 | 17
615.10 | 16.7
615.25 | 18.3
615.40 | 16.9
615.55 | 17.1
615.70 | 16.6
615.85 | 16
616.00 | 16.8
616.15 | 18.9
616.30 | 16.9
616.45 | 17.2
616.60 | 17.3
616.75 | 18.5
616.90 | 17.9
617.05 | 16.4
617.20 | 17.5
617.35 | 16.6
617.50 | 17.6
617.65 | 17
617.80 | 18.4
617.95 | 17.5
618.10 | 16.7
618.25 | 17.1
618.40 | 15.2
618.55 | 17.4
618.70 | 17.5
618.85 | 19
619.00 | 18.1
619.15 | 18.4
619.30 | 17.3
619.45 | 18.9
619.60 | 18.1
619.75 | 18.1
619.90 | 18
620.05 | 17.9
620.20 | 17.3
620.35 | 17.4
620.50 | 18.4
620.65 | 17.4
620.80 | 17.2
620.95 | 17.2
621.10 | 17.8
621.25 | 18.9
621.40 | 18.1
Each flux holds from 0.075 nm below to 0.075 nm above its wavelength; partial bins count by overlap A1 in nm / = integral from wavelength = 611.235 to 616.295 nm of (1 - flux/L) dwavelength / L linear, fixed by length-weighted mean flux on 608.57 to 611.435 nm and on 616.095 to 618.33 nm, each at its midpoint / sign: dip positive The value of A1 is 0.037 nm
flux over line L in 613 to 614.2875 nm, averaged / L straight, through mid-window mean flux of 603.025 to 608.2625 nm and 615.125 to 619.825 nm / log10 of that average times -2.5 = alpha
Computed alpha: 0.02 mag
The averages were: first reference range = 17.6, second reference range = 17.5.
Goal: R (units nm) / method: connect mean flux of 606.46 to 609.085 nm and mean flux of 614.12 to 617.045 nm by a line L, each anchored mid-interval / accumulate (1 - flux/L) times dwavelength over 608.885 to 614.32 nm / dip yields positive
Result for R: -0.23 nm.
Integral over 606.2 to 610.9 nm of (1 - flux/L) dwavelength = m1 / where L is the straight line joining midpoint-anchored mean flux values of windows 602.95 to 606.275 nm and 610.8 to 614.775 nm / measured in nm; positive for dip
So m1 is 0.084 nm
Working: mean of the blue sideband 17.9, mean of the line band 17.4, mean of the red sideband 17.5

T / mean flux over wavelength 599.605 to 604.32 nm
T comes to 17.4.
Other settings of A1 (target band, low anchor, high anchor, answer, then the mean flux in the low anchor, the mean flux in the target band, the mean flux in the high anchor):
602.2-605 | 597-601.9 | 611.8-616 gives -0.15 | 16.6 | 17.7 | 17.4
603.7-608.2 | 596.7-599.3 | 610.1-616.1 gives -0.10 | 16.9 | 17.6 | 17.5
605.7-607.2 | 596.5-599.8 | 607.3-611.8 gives 0.03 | 16.7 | 17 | 17.5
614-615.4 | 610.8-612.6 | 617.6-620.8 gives 0.05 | 17.6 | 17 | 17.7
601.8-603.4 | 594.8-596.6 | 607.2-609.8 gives -0.08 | 17.2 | 17.9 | 17.1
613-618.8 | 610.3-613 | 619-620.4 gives 0.25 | 18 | 17.2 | 18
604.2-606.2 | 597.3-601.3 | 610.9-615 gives -0.14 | 16.5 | 18.1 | 17.4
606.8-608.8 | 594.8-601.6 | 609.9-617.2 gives 0.02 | 16.8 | 17.1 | 17.5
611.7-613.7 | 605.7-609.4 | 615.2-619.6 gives -0.09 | 17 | 18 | 17.4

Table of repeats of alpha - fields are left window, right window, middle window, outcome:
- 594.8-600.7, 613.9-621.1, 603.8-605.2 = -0.062 mag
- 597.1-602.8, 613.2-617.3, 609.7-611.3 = -0.080 mag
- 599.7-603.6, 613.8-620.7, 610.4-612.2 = -0.015 mag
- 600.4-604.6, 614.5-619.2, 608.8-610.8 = -0.037 mag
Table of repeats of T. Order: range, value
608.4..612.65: 17.7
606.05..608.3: 17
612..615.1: 17.6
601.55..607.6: 17.7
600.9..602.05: 17.3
